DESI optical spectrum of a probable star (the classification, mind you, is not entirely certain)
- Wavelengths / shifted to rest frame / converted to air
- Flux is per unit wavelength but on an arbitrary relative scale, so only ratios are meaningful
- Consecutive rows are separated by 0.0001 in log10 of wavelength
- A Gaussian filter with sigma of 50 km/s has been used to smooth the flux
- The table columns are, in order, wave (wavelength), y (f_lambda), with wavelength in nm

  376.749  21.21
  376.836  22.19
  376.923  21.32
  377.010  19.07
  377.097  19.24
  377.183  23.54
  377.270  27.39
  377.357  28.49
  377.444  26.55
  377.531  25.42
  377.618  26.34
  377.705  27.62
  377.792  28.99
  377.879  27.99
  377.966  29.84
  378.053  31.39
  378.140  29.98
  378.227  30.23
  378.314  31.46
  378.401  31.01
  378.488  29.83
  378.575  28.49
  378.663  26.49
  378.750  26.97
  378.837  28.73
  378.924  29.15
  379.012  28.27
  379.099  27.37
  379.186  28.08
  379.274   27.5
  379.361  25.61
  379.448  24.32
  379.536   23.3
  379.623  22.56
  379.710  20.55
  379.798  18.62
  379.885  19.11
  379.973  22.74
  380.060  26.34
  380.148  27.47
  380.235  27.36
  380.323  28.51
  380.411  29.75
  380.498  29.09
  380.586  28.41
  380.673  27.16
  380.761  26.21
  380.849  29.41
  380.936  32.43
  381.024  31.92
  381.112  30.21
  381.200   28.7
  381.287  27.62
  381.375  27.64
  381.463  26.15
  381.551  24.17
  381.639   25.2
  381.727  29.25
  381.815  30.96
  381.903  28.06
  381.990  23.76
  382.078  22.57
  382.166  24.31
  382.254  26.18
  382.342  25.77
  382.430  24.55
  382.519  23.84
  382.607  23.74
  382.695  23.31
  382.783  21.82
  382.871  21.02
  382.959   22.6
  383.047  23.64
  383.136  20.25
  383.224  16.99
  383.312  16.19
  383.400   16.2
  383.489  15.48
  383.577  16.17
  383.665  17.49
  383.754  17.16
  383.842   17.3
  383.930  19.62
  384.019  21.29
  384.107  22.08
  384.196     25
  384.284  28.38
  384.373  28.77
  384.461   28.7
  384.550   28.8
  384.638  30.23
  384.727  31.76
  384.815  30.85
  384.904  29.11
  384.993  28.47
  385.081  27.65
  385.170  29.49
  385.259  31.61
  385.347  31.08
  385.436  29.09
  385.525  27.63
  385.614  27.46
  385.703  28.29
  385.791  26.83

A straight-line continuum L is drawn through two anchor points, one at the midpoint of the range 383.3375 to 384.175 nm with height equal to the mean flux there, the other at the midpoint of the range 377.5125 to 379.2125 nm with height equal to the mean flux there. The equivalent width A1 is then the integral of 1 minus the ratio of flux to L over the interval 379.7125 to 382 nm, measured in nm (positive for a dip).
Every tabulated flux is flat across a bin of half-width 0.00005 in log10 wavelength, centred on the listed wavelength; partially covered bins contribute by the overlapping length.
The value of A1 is -0.32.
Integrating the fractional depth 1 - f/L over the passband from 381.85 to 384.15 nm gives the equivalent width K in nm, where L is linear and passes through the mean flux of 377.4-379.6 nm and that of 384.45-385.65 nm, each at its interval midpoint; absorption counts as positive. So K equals 0.61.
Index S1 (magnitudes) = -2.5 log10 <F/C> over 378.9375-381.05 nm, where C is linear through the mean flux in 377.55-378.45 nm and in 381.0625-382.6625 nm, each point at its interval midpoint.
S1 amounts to 0.06 mag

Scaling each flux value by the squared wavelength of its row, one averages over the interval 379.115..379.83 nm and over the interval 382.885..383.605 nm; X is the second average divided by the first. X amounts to 0.8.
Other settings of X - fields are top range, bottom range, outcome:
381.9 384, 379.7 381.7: 0.79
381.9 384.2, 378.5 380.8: 0.82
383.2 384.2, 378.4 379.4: 0.67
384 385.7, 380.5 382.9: 1.09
